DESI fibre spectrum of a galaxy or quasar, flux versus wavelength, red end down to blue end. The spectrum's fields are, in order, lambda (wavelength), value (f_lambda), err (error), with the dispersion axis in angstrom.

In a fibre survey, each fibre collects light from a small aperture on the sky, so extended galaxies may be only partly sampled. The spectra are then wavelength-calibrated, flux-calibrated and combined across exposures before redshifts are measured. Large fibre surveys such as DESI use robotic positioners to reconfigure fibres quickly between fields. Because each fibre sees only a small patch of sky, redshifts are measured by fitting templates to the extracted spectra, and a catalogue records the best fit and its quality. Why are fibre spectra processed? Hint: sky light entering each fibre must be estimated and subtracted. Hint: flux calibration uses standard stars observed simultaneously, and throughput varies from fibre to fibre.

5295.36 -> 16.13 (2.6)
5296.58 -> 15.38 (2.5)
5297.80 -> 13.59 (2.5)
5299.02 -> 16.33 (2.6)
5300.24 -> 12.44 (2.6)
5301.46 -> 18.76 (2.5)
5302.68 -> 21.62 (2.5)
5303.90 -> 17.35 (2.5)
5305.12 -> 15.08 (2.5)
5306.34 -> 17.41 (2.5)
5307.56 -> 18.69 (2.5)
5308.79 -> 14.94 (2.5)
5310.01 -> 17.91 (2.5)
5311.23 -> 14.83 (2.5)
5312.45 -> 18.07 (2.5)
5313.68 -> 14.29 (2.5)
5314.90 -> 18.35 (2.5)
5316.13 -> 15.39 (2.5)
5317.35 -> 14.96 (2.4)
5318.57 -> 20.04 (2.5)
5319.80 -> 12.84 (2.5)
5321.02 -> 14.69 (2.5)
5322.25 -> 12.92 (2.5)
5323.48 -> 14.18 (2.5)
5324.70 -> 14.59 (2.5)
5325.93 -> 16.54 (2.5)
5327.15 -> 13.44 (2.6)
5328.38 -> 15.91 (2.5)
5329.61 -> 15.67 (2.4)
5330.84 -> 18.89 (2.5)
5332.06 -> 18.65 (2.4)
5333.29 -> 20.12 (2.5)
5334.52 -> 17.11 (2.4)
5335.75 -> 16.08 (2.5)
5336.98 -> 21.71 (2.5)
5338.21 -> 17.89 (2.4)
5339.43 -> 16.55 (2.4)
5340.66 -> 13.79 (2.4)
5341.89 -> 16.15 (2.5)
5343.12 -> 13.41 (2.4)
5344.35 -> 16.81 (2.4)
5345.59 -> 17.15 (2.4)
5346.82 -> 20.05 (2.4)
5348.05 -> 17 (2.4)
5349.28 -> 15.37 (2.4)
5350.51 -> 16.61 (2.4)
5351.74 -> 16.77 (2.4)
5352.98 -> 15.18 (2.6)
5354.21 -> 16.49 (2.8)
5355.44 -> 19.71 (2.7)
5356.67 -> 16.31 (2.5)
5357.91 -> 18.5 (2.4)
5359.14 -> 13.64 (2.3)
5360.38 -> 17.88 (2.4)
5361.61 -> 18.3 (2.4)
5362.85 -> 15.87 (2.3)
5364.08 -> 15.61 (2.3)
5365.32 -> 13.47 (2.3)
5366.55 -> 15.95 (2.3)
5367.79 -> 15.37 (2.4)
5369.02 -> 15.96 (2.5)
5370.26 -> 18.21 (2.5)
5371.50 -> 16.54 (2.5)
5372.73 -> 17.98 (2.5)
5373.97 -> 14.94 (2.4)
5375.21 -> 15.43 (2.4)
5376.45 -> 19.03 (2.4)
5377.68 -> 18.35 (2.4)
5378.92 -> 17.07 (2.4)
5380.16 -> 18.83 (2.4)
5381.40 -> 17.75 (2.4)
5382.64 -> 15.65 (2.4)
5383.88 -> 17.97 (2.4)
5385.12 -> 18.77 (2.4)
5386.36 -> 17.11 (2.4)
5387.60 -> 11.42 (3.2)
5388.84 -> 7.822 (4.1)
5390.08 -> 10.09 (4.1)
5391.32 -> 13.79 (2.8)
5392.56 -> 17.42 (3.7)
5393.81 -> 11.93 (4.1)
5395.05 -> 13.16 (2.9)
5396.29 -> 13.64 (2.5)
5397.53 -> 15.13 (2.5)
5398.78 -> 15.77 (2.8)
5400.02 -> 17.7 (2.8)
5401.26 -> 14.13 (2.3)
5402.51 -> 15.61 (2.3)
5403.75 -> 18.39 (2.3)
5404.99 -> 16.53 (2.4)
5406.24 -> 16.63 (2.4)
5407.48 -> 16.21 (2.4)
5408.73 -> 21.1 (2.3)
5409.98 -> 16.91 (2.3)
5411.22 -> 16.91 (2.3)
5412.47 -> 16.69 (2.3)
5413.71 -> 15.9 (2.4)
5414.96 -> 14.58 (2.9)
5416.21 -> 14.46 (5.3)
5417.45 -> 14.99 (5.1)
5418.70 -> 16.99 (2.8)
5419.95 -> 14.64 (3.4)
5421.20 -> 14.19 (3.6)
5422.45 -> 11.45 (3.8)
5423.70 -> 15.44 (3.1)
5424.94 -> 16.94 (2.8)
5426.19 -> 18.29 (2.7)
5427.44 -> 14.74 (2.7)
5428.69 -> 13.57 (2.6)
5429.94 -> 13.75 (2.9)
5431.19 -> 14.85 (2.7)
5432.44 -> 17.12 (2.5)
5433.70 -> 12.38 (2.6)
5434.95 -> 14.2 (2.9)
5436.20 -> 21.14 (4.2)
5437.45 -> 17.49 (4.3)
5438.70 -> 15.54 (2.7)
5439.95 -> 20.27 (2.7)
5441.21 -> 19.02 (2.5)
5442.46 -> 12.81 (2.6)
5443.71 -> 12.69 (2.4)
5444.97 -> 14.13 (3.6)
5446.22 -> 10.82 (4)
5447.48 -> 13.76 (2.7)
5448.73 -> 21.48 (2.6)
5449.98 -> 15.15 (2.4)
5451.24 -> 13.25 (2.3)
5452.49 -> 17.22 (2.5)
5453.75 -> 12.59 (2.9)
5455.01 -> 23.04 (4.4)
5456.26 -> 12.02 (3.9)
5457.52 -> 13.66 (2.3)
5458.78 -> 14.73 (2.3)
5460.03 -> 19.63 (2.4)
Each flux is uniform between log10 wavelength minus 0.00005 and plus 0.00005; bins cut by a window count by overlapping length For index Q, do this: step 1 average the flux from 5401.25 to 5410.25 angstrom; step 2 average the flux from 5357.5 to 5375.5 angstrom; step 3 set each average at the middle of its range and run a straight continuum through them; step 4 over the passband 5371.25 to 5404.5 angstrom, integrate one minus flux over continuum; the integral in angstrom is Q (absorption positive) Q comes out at 2.2 angstrom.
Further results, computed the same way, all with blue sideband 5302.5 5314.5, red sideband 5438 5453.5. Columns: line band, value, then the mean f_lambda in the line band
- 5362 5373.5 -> 0.09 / 16.1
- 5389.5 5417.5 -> 0.55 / 15.6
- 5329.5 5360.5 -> -1.06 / 17.1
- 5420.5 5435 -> 0.81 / 14.8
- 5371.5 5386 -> -1.12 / 17.4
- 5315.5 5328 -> 1.32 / 15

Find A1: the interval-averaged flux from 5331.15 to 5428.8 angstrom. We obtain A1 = 16.2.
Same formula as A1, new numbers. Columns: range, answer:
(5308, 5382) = 16.5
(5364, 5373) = 16.1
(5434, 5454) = 15.7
